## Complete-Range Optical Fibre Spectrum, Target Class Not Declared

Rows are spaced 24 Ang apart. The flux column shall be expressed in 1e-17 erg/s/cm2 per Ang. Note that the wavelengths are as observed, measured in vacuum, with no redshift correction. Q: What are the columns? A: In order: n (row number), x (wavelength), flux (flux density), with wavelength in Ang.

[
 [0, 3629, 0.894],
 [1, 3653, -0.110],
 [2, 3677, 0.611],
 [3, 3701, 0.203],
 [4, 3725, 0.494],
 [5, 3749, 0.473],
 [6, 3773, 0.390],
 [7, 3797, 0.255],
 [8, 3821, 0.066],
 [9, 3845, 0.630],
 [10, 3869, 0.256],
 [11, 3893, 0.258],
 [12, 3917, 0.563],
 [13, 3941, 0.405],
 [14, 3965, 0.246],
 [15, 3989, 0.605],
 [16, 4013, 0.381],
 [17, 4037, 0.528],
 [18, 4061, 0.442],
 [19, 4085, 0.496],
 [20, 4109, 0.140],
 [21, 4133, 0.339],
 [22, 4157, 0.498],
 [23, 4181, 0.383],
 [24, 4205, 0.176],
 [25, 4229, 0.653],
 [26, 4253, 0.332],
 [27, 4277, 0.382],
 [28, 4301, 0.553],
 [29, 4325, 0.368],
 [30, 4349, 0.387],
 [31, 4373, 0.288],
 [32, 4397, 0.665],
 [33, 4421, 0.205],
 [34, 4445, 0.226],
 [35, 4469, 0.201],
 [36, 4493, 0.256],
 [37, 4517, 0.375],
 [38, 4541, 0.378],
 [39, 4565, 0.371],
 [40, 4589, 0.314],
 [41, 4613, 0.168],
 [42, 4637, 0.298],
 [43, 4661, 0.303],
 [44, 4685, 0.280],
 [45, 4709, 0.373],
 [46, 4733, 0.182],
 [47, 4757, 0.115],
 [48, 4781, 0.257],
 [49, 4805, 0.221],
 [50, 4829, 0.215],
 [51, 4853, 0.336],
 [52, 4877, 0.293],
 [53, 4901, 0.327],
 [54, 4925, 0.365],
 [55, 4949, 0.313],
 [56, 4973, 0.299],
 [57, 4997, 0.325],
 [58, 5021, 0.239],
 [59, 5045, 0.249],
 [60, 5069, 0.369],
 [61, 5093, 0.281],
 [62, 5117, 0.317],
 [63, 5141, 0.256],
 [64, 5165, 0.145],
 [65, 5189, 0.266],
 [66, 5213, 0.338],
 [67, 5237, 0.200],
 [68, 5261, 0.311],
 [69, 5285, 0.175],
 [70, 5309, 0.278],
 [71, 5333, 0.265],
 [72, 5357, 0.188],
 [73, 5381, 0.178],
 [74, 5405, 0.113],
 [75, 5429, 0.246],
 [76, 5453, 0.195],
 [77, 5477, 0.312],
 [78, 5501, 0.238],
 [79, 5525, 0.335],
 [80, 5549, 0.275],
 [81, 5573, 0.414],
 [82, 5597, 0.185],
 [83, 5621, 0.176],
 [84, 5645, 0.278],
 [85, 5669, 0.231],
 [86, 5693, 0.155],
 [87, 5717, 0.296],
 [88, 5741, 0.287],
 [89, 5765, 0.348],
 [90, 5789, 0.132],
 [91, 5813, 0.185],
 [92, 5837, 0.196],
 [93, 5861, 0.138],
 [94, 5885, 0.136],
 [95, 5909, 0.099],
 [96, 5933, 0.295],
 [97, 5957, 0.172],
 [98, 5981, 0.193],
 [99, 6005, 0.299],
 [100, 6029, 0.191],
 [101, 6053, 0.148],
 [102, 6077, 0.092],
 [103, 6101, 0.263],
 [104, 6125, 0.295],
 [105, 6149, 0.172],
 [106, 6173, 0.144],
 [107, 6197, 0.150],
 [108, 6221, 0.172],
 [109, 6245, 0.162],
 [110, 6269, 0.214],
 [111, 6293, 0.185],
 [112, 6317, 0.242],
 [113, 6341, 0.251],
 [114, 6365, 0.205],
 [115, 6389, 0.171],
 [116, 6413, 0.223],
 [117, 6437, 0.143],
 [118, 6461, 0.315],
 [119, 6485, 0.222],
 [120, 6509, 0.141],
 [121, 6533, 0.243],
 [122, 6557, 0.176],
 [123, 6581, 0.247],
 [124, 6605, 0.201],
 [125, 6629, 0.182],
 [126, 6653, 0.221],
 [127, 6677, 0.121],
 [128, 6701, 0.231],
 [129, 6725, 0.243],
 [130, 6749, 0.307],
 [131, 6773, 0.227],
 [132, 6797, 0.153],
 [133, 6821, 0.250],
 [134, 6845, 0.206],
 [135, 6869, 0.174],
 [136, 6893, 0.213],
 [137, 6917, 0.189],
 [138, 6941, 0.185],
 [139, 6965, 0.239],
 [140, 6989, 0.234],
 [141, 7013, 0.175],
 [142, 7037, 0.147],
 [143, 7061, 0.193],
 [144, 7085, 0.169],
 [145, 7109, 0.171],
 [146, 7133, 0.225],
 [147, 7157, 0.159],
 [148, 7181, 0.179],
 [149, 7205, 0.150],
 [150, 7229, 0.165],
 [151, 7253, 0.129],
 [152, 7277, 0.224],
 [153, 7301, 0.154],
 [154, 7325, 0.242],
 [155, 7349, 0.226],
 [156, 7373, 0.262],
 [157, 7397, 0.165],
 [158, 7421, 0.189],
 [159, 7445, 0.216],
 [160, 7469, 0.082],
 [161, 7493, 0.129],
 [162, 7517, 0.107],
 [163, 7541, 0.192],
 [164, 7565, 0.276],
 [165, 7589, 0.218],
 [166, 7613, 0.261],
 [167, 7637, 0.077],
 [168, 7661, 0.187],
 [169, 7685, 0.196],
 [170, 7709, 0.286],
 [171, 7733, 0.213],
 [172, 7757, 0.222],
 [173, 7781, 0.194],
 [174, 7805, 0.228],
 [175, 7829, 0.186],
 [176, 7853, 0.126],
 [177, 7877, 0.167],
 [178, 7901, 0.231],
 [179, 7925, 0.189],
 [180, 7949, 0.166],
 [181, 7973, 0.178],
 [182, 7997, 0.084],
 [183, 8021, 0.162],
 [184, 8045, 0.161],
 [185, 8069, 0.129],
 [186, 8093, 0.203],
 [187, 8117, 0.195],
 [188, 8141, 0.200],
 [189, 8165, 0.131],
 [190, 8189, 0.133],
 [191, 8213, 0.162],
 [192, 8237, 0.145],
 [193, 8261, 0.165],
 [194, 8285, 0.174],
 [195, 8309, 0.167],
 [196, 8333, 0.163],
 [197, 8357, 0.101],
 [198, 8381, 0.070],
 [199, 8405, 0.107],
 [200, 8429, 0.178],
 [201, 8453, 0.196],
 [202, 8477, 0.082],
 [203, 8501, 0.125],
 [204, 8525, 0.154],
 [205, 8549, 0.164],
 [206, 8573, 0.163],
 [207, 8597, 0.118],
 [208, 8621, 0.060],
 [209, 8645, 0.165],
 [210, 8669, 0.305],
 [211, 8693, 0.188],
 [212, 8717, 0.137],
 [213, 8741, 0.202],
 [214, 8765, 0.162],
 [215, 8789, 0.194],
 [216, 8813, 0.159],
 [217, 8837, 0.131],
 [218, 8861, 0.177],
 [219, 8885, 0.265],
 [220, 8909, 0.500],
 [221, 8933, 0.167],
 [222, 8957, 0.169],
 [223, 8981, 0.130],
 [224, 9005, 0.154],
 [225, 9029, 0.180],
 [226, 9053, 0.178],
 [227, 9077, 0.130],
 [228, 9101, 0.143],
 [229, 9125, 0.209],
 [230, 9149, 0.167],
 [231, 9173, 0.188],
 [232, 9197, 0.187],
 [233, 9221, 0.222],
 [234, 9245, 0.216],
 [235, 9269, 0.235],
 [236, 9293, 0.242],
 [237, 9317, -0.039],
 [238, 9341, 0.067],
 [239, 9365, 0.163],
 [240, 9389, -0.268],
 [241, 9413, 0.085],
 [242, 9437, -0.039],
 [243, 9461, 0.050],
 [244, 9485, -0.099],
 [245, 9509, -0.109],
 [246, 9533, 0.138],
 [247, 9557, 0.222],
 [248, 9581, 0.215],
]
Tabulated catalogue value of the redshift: 1.39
